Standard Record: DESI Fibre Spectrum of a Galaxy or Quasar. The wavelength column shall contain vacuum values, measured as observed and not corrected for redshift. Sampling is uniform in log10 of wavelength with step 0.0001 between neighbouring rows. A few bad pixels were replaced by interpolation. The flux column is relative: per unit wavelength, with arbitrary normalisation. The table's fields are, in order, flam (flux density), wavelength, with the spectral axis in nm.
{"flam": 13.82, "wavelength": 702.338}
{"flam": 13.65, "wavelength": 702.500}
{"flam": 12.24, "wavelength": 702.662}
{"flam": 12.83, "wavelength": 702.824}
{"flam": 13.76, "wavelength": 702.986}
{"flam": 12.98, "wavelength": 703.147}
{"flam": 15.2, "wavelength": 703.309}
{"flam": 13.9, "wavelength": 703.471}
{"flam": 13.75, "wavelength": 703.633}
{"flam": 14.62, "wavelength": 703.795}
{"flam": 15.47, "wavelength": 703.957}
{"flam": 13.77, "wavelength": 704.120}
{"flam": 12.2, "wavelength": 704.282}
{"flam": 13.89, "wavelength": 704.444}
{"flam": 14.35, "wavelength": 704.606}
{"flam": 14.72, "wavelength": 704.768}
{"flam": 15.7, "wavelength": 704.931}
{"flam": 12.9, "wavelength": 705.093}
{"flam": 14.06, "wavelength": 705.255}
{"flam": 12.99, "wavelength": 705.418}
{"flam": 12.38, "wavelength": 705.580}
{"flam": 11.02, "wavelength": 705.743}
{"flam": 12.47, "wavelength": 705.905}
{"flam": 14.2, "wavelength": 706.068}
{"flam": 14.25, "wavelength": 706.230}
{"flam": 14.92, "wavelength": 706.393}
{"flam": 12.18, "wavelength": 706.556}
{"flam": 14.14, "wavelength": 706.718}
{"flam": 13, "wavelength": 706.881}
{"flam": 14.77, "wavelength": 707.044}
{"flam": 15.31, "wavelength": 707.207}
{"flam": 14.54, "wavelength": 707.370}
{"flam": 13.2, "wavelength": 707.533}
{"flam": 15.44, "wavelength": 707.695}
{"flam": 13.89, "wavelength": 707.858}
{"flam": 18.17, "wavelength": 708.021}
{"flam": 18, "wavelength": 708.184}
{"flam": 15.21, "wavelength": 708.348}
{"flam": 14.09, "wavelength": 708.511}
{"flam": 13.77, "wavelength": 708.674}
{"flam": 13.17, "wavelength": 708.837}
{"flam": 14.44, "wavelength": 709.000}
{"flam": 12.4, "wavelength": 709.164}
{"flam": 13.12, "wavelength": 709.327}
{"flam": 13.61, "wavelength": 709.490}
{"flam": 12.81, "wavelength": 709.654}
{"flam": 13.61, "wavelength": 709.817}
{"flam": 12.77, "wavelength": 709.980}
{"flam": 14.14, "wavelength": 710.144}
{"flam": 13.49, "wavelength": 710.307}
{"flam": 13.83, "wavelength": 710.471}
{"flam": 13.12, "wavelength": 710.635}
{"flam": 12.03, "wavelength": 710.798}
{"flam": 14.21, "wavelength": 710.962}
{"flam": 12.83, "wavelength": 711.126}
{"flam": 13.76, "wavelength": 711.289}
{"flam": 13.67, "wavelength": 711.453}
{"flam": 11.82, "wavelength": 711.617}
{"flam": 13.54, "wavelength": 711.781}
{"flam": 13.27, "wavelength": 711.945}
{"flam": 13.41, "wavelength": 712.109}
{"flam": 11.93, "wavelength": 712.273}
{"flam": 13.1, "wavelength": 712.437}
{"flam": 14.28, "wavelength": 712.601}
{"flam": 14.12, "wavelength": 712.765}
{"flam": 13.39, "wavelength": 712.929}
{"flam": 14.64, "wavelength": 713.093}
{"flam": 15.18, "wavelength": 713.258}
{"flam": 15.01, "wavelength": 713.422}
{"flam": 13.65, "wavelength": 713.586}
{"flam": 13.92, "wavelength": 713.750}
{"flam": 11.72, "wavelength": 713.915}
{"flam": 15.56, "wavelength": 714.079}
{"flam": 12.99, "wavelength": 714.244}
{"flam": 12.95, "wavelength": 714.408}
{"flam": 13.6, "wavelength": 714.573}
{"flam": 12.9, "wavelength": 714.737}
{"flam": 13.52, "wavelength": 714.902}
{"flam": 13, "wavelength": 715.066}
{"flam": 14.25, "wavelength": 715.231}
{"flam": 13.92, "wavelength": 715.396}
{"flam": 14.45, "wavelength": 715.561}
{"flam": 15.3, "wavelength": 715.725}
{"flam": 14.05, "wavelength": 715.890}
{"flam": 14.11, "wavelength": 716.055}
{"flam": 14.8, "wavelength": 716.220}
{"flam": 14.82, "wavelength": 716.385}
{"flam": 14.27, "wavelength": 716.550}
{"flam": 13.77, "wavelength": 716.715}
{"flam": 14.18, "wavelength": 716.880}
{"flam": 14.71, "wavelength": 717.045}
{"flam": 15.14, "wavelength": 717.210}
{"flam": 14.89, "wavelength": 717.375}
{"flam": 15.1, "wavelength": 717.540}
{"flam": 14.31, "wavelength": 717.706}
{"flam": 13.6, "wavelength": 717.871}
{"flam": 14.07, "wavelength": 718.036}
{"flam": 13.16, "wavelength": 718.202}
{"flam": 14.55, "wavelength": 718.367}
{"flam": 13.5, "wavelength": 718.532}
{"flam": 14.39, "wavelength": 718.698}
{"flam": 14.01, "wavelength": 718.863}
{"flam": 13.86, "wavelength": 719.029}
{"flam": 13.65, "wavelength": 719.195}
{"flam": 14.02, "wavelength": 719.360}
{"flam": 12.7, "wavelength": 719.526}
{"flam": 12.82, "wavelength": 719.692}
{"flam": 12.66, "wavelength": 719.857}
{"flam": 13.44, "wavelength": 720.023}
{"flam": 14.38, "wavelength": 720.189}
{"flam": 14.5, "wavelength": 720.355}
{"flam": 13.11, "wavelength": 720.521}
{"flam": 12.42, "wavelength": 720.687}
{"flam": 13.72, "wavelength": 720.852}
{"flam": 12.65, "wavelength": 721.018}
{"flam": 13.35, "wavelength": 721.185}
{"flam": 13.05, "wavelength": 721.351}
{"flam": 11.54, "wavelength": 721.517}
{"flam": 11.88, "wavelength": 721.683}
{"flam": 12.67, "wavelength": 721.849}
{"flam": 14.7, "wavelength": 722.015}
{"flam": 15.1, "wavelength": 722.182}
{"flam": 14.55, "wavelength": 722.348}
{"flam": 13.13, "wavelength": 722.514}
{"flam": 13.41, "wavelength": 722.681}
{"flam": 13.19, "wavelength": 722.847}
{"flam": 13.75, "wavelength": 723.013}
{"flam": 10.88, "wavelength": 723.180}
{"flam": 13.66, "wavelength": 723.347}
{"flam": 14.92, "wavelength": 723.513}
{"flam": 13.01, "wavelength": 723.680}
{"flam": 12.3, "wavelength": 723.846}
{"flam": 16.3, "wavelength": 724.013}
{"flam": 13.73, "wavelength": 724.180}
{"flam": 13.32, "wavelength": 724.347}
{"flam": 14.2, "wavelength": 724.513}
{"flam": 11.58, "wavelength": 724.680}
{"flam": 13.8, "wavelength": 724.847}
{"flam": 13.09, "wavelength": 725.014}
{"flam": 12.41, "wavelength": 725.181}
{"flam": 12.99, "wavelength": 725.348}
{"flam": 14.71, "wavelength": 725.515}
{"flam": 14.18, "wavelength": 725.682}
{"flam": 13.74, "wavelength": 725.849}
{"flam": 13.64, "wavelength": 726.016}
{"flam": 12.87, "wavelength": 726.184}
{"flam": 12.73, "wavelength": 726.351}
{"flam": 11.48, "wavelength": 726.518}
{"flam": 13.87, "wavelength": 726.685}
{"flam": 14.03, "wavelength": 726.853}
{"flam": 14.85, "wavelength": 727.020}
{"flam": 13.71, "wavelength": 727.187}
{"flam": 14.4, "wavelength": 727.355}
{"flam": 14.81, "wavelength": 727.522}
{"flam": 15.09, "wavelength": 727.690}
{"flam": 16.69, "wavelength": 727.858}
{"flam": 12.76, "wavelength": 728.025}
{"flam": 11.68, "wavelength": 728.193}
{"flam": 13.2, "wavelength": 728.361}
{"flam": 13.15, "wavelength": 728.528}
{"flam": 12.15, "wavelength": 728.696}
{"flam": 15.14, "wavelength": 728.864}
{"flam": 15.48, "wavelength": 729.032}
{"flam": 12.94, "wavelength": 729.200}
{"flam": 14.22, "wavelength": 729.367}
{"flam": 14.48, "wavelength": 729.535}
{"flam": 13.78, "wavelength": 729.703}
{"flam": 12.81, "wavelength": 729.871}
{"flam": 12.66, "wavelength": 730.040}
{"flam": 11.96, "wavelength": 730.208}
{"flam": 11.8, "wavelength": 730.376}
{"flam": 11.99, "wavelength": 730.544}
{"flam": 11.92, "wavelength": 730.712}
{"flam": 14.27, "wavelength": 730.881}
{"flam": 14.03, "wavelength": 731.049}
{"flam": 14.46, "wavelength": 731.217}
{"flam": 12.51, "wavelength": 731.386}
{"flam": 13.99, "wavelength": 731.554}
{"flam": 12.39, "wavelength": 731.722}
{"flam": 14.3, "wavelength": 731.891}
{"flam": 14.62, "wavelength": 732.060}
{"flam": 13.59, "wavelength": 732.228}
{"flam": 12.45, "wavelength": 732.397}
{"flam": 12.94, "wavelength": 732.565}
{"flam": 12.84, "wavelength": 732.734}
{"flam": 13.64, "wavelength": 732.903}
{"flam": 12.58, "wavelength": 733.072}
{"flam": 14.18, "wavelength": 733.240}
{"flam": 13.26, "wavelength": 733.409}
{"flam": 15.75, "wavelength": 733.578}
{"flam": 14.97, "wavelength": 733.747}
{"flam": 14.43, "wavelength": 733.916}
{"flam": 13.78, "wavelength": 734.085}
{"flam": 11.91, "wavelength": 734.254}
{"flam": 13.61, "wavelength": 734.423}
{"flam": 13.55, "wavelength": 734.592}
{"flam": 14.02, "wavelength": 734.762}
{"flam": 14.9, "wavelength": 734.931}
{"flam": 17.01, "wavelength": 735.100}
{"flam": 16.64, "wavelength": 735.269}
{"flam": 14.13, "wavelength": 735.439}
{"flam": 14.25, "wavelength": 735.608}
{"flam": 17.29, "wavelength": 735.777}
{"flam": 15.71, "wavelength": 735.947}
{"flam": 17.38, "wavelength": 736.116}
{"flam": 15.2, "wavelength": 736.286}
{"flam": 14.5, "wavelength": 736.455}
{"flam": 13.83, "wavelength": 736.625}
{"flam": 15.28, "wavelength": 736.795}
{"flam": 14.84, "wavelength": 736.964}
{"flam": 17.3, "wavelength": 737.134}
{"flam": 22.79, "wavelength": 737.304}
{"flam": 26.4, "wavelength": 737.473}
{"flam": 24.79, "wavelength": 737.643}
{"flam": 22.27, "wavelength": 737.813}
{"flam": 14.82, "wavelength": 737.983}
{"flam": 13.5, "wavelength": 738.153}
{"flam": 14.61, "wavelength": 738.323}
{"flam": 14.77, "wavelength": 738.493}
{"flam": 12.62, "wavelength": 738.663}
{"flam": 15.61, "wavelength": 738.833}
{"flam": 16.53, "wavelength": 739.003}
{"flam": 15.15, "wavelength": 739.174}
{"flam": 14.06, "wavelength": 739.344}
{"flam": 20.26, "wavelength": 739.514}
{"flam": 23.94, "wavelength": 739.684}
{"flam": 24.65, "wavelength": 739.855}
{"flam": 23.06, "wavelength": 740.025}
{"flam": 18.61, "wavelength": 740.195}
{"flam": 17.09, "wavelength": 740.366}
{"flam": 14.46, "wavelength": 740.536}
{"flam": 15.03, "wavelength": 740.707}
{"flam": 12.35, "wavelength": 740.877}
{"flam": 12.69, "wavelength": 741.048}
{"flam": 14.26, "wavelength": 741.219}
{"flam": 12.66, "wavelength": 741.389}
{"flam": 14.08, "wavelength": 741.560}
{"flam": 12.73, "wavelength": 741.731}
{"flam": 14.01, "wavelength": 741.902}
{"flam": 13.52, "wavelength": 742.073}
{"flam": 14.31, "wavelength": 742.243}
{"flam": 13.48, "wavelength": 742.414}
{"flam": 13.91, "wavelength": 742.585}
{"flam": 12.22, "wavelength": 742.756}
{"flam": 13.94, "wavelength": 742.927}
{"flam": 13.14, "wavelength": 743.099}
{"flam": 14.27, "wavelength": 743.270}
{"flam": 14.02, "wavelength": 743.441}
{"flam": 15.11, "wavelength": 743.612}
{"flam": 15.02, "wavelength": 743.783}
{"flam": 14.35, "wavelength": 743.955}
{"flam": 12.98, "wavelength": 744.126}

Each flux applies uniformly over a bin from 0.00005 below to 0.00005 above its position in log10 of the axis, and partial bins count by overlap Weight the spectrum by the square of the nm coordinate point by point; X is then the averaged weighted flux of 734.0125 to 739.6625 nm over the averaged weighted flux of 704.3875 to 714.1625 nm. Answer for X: 1.3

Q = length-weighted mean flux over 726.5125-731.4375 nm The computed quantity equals 13.6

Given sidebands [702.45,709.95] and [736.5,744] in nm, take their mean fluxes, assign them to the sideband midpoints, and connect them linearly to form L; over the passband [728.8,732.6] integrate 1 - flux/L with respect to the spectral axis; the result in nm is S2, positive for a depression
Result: 0.50 nm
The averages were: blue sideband 13.9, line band 13.4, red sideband 16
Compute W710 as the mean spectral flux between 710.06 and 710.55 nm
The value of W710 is 13.8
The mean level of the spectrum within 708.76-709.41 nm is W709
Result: 13.3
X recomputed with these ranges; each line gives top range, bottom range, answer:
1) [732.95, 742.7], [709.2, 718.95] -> 1.23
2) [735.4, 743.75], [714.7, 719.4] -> 1.20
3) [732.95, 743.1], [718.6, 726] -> 1.22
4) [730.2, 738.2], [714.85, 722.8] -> 1.13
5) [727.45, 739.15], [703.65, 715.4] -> 1.14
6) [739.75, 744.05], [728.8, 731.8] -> 1.15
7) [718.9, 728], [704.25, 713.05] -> 1.03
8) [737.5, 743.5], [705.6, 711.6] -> 1.25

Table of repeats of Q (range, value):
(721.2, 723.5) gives 13.3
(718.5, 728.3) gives 13.5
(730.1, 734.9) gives 13.4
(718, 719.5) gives 13.9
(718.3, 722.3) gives 13.4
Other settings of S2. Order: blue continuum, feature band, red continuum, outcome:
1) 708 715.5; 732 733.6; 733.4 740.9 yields 0.26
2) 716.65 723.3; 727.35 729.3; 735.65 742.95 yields 0.11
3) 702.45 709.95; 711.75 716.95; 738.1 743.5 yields 0.14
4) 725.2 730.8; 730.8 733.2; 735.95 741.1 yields 0.23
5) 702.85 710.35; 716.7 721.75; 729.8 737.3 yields 0.15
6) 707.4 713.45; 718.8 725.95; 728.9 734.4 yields 0.12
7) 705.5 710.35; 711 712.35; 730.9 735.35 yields 0.09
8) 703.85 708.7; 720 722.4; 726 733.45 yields 0.06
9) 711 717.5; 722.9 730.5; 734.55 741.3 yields 0.92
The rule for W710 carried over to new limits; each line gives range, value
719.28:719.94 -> 13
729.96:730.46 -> 12.1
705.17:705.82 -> 12.6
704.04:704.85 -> 13.8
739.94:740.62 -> 18.3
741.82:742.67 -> 13.9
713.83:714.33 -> 13.4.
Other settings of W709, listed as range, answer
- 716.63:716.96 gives 14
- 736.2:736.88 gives 14.7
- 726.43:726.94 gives 13.1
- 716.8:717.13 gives 14.5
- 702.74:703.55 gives 13.7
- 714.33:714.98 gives 13.2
